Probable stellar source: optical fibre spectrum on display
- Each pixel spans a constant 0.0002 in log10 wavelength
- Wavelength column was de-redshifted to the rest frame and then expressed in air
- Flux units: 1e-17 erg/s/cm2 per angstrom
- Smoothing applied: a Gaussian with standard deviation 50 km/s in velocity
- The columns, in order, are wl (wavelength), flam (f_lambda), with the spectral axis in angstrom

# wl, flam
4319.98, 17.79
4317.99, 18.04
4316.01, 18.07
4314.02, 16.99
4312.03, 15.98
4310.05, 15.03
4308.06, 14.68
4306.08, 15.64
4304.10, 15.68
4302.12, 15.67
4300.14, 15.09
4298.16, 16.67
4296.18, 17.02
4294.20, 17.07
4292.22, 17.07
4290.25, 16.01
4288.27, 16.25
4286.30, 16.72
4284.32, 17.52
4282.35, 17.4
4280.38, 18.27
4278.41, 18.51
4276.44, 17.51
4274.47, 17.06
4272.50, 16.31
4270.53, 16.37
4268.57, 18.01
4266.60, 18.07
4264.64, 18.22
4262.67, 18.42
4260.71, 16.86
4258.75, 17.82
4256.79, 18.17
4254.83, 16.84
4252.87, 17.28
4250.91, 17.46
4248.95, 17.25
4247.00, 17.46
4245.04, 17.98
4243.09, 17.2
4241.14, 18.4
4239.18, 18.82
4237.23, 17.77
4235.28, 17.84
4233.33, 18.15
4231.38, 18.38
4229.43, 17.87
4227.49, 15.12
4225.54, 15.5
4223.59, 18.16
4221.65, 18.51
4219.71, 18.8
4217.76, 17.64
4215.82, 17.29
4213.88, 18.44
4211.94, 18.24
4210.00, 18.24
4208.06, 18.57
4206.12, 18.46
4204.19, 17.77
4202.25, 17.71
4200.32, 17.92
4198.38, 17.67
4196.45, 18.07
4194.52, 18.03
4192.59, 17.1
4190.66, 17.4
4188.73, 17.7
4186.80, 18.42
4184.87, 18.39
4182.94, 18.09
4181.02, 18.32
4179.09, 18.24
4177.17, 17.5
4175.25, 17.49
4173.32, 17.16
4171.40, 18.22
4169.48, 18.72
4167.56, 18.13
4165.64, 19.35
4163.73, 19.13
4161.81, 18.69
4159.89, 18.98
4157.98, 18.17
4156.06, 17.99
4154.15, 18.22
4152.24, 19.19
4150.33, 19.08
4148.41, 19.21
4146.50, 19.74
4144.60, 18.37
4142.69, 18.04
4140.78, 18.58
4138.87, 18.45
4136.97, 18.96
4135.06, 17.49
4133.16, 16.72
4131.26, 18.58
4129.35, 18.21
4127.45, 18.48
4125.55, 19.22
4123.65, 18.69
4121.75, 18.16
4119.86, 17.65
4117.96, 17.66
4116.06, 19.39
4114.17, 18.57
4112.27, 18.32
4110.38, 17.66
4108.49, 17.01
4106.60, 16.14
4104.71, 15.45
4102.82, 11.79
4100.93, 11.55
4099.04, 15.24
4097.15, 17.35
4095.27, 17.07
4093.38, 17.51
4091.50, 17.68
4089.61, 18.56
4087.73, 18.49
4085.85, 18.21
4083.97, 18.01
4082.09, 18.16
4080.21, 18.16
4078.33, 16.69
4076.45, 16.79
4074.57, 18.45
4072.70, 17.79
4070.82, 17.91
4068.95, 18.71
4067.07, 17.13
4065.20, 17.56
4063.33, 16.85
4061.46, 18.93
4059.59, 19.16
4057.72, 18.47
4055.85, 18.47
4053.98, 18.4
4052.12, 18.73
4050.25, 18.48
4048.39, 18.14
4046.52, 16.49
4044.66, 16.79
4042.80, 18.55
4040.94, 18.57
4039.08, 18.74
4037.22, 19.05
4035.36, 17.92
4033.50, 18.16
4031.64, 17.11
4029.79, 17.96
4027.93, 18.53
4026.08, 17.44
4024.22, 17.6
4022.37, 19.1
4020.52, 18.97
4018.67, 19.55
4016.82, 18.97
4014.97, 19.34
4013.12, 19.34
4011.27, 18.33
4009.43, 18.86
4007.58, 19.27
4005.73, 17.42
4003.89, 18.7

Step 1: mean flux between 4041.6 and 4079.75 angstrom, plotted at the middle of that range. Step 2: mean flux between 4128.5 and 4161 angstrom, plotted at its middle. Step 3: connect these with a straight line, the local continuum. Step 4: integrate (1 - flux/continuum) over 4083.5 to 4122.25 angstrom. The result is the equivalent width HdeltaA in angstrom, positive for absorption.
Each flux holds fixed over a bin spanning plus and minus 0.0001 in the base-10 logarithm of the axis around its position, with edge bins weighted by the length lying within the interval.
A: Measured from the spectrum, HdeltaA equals 2.6 angstrom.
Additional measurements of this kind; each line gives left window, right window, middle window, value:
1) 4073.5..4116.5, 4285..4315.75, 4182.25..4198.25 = -1.2 angstrom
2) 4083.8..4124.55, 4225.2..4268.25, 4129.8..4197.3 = -3.8 angstrom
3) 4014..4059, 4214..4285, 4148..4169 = -0.9 angstrom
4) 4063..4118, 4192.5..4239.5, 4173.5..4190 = -0.3 angstrom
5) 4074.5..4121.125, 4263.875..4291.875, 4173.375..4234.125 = -2.2 angstrom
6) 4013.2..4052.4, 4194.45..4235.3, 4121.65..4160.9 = -1.1 angstrom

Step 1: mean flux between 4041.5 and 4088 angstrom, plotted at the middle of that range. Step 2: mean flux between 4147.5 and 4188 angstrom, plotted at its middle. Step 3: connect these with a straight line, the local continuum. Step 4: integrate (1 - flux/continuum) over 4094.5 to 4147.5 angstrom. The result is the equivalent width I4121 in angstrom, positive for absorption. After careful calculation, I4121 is 2.2 angstrom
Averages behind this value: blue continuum 18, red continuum 18.4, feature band 17.5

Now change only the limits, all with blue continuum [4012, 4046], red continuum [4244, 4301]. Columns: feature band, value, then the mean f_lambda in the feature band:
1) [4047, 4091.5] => 0.4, 18.1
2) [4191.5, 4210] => -0.4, 17.9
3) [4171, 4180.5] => 0.0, 17.7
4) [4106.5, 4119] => 0.1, 17.9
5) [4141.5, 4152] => -0.6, 18.9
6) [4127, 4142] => -0.2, 18.2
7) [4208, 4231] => -0.2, 17.7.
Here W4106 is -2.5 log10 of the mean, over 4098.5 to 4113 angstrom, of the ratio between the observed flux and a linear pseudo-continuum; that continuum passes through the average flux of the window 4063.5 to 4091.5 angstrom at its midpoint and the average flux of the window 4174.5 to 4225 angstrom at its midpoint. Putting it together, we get 0.17 mag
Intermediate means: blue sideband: 17.9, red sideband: 18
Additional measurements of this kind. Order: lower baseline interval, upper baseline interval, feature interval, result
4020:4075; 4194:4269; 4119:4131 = -0.03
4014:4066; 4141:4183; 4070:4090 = 0.03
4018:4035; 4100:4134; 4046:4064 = -0.02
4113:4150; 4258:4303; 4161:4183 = -0.01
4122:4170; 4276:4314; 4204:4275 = -0.03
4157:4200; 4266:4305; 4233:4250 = -0.03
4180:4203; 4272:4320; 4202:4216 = -0.03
